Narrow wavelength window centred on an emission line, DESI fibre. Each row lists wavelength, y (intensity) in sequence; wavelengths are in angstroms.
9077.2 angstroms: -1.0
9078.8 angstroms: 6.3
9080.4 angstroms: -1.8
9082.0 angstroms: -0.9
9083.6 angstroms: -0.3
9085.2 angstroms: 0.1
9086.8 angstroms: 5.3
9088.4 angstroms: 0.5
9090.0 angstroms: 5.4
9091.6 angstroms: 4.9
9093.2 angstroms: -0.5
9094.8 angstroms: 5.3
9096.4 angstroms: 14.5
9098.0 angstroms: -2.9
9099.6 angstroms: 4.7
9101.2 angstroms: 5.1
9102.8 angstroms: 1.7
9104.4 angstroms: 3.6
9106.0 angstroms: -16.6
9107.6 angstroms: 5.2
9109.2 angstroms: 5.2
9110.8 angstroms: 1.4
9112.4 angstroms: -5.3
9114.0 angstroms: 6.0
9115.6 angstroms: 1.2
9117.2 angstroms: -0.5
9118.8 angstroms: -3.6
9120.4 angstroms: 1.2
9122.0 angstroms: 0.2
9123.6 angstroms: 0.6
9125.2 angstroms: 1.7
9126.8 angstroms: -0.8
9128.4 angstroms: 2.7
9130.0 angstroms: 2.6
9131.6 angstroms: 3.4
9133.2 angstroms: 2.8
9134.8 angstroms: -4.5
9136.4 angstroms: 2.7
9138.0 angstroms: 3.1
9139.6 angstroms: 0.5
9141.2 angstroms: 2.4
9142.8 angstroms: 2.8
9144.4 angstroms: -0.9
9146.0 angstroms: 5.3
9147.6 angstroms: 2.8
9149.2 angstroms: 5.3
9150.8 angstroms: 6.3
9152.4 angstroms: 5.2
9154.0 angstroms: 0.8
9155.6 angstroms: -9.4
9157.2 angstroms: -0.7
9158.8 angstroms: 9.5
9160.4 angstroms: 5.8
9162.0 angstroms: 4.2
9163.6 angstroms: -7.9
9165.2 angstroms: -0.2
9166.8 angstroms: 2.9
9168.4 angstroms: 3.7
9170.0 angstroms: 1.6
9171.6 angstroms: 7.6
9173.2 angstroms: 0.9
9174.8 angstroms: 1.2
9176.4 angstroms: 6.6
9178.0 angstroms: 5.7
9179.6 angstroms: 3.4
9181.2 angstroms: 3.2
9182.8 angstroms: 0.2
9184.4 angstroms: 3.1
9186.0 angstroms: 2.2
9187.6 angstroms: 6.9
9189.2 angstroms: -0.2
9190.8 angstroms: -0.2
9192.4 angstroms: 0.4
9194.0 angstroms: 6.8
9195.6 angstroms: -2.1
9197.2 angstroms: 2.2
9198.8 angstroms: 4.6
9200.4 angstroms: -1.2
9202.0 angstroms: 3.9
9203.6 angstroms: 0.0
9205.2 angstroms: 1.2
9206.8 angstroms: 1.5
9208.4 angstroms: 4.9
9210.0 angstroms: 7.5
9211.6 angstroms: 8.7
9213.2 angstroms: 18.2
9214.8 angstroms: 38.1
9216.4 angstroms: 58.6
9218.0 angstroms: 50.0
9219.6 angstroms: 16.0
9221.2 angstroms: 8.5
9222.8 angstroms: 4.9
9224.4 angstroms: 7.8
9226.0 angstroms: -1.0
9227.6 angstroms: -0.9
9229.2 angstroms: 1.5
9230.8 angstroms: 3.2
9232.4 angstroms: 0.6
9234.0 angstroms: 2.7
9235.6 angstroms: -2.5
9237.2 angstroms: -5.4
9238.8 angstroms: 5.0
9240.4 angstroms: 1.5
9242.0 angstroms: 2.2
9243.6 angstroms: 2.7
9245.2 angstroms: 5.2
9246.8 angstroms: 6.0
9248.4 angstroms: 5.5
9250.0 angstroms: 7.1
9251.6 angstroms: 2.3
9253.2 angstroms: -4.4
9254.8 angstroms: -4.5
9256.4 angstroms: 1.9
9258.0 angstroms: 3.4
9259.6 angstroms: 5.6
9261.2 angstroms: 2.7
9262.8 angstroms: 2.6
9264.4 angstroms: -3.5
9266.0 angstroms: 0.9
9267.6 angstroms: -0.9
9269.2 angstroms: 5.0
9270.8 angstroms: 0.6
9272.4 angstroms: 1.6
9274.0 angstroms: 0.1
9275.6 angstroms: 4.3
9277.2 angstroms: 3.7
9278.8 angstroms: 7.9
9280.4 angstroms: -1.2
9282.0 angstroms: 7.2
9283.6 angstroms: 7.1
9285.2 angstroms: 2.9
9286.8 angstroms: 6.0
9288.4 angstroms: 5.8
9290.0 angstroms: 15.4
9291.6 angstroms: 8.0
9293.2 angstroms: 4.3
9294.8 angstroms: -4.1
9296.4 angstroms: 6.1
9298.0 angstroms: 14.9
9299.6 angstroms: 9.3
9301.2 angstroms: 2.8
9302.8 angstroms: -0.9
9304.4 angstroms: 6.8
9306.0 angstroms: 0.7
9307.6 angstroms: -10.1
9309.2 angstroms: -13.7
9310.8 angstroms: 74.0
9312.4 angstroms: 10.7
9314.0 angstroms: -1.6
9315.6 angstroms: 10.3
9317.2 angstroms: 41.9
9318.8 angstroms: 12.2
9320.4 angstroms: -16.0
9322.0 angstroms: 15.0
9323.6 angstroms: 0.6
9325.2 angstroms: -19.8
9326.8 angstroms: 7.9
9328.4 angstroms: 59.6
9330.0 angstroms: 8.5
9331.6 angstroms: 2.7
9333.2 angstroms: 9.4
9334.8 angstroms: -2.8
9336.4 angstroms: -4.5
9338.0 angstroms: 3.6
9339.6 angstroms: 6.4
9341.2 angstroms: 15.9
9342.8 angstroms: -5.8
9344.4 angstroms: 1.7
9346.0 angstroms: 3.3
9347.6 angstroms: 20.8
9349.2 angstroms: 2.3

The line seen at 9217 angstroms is H-beta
